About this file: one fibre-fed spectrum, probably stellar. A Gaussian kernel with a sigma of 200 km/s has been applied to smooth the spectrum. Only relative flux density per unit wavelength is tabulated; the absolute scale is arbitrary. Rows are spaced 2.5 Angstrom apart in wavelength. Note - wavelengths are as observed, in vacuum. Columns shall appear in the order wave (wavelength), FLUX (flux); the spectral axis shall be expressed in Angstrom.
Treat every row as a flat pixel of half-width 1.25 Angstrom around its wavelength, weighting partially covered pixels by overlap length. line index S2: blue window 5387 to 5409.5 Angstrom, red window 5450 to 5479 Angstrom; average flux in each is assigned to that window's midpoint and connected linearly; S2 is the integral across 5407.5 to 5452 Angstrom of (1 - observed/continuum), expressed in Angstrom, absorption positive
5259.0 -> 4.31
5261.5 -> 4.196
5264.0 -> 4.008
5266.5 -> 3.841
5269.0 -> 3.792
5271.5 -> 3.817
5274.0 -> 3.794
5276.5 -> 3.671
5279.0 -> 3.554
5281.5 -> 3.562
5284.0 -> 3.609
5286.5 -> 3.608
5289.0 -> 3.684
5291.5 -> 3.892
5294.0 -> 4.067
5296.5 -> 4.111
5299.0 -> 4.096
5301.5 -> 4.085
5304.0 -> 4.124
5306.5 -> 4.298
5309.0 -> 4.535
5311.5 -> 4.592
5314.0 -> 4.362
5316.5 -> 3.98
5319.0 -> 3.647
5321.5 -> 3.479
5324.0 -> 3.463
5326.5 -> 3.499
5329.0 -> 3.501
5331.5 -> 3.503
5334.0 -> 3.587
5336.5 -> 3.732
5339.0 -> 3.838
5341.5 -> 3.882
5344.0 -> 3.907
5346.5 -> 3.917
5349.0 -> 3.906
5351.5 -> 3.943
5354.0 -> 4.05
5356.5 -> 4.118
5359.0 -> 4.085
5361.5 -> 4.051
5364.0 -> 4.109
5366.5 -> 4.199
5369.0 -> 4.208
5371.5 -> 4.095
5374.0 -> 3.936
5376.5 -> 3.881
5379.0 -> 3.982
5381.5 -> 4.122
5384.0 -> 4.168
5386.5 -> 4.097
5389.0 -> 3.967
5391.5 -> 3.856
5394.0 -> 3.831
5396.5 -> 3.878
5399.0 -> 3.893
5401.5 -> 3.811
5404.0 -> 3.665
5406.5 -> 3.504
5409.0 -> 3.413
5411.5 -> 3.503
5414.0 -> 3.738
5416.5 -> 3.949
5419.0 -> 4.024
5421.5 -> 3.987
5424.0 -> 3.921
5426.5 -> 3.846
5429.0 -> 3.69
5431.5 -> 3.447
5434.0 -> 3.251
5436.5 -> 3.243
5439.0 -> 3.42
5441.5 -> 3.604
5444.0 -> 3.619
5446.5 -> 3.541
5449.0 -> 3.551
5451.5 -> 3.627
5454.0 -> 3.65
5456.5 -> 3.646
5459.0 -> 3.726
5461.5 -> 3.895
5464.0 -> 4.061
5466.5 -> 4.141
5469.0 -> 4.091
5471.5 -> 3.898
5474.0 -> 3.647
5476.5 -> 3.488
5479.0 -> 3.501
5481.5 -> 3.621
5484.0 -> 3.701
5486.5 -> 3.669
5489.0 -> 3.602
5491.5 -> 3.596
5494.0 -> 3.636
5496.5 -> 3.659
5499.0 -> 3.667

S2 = 1.8 Angstrom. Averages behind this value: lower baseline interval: 3.78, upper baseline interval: 3.79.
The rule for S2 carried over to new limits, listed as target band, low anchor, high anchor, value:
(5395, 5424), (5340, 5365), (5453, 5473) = 1.3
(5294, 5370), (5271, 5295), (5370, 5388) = -1.6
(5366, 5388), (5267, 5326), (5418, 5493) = -1.6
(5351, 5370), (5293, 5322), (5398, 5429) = -0.7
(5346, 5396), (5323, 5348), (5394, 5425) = -4.0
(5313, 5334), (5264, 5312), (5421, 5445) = 1.0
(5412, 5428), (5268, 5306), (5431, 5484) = -0.8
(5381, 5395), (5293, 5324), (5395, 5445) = -0.8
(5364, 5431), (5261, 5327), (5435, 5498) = -2.2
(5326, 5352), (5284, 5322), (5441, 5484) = 1.4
